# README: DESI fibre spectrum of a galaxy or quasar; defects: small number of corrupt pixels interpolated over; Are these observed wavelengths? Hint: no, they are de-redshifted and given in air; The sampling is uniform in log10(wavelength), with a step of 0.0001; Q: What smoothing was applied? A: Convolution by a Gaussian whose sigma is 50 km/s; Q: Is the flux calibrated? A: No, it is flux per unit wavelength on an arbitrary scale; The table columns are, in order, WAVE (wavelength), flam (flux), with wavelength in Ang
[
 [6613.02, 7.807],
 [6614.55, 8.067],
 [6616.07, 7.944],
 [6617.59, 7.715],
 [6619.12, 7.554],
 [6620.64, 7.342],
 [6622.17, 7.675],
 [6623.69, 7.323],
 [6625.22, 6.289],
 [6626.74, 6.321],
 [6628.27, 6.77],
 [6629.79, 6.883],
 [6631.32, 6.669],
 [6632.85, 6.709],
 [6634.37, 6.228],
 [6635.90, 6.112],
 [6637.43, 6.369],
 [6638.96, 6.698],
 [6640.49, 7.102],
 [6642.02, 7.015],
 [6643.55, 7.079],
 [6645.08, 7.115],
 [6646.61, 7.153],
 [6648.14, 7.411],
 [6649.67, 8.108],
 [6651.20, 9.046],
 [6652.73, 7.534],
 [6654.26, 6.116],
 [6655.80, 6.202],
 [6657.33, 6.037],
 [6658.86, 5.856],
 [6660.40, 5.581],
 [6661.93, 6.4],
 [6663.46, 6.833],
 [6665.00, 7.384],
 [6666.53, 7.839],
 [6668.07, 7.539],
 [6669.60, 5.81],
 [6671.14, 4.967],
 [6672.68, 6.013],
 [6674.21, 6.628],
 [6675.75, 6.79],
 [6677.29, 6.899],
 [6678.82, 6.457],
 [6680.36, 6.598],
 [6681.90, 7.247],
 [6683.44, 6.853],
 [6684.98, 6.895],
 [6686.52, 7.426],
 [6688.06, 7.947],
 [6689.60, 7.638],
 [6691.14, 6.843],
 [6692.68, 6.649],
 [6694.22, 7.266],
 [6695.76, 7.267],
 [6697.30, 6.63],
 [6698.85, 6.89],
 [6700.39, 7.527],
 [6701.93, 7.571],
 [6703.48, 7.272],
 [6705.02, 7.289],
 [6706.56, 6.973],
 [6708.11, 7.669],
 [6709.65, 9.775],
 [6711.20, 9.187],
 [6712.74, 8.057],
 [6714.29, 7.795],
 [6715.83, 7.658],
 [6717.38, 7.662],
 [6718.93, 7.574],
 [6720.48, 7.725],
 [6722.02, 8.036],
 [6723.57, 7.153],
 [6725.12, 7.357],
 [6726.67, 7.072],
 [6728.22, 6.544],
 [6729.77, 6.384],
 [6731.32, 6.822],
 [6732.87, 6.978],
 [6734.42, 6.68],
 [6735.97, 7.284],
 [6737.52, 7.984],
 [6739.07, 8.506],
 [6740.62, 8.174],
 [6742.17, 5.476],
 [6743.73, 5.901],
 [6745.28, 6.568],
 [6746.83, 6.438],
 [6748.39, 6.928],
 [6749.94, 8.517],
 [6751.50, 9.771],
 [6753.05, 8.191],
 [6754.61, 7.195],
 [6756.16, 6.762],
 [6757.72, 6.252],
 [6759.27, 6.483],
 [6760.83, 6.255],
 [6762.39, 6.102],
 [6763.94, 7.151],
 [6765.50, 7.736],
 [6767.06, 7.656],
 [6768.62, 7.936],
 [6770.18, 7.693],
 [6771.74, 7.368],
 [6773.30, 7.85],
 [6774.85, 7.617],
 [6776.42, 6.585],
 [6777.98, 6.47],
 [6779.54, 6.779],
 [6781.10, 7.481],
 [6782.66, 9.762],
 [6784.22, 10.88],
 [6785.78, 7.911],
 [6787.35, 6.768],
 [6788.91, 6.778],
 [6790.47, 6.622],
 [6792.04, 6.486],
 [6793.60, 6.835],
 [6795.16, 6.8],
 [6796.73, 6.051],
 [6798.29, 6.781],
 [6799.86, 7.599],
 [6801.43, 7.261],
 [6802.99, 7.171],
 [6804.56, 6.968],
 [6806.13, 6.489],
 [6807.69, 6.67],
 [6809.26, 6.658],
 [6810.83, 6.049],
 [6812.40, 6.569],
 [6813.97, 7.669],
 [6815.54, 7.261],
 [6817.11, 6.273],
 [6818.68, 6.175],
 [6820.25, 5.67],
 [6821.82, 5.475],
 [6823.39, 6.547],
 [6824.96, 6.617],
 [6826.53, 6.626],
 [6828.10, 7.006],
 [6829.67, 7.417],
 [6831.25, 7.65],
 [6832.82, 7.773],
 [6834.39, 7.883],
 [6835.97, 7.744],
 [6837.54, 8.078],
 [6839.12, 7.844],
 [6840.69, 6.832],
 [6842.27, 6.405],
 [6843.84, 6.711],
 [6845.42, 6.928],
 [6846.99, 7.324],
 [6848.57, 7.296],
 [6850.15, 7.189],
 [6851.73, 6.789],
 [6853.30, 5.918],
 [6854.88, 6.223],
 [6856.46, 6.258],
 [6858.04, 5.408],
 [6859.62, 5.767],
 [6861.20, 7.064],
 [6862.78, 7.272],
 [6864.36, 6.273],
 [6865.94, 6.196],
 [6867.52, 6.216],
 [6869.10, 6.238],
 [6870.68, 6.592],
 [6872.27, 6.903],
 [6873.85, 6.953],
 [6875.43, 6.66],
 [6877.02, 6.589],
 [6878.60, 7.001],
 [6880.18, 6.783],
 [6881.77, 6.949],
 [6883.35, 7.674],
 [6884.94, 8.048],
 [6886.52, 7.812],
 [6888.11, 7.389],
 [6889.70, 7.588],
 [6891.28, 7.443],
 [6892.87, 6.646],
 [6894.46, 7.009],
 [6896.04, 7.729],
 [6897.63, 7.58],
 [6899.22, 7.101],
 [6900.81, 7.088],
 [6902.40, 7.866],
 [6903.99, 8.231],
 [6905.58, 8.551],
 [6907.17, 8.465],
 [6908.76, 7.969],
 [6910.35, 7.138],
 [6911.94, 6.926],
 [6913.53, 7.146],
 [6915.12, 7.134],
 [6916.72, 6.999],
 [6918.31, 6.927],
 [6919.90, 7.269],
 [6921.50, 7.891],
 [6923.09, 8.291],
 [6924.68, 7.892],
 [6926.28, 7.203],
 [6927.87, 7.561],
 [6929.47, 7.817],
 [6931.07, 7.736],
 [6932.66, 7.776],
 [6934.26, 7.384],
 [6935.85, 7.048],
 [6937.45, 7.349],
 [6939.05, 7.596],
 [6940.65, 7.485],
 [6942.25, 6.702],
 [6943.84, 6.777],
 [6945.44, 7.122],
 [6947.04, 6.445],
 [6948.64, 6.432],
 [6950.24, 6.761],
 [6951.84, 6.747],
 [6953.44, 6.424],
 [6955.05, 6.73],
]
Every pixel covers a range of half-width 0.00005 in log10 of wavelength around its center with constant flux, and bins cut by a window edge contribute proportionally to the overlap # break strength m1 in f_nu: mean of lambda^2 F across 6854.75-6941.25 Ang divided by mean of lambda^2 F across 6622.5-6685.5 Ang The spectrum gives 1.15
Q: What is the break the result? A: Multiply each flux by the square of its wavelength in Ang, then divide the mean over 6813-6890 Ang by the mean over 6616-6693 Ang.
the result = 1.06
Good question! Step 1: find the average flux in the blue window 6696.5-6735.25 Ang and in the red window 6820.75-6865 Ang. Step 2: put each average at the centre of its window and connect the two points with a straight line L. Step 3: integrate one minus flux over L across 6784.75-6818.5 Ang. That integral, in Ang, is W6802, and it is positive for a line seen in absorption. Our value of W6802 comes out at 0.9 Ang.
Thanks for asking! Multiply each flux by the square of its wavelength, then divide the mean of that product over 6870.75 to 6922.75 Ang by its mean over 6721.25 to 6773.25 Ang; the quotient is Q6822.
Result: 1.1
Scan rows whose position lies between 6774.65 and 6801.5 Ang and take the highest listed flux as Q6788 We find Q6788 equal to 10.88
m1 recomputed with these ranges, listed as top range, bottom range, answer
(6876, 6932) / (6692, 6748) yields 1.08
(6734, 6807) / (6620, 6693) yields 1.10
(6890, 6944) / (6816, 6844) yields 1.10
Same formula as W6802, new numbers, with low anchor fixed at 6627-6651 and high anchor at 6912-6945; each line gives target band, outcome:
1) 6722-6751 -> -0.04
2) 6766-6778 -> -0.54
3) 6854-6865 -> 1.45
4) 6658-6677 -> 1.36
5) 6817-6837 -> 0.99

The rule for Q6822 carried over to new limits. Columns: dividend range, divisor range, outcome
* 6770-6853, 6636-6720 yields 1.04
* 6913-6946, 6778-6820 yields 1.09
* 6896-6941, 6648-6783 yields 1.12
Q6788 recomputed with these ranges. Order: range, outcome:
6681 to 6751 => 9.775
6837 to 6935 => 8.551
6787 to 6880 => 8.078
